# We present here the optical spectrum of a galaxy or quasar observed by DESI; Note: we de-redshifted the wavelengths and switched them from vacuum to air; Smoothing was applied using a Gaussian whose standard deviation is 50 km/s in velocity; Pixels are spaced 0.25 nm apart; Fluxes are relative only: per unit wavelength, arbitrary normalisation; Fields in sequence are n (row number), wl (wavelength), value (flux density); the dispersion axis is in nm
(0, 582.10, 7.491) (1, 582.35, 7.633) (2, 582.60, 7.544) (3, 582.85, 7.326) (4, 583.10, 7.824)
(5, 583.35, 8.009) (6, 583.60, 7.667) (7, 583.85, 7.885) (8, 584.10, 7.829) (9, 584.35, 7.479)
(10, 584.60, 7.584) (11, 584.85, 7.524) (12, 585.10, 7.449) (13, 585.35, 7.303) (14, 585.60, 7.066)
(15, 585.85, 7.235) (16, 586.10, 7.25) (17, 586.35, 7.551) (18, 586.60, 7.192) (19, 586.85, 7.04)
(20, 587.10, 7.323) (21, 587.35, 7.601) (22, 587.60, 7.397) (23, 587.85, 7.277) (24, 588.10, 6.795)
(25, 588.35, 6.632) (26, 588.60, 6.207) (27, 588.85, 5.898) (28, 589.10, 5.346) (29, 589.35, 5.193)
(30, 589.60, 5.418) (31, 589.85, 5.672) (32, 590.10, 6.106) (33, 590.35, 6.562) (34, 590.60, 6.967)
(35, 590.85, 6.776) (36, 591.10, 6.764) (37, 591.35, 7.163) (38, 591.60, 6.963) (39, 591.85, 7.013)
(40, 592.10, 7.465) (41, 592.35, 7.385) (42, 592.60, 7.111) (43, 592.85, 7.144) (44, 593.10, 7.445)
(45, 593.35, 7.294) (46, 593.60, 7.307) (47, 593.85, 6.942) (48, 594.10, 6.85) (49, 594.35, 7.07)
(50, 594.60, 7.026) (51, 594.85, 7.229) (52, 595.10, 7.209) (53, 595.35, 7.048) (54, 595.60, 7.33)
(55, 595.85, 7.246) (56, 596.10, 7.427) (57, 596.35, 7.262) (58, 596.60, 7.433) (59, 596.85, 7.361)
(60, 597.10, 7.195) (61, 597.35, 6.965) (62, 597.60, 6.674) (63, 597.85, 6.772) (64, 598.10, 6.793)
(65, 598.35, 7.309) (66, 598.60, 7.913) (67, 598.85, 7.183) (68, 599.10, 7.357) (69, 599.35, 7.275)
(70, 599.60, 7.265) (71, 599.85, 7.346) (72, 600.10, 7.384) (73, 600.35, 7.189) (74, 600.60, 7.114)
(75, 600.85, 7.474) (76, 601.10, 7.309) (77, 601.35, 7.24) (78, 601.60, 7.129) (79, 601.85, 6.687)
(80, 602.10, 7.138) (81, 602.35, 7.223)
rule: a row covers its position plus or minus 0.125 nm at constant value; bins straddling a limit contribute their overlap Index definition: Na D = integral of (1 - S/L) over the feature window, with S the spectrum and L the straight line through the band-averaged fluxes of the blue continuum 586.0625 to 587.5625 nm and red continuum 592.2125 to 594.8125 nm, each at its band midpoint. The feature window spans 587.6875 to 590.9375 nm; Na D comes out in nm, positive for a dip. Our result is 0.47 nm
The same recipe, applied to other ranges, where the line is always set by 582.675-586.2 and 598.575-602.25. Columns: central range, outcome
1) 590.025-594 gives 0.194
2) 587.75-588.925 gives 0.140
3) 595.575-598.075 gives 0.057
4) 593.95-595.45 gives 0.057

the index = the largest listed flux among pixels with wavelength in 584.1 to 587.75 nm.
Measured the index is 7.829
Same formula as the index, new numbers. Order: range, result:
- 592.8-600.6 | 7.913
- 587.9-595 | 7.465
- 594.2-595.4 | 7.229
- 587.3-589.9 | 7.601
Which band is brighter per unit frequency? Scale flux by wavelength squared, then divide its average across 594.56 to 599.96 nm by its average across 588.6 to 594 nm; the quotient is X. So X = 1.11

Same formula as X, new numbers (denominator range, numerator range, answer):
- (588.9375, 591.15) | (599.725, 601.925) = 1.23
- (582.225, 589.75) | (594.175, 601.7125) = 1.06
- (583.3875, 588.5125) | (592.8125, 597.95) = 1.00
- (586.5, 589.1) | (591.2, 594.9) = 1.06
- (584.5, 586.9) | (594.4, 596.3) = 1.02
